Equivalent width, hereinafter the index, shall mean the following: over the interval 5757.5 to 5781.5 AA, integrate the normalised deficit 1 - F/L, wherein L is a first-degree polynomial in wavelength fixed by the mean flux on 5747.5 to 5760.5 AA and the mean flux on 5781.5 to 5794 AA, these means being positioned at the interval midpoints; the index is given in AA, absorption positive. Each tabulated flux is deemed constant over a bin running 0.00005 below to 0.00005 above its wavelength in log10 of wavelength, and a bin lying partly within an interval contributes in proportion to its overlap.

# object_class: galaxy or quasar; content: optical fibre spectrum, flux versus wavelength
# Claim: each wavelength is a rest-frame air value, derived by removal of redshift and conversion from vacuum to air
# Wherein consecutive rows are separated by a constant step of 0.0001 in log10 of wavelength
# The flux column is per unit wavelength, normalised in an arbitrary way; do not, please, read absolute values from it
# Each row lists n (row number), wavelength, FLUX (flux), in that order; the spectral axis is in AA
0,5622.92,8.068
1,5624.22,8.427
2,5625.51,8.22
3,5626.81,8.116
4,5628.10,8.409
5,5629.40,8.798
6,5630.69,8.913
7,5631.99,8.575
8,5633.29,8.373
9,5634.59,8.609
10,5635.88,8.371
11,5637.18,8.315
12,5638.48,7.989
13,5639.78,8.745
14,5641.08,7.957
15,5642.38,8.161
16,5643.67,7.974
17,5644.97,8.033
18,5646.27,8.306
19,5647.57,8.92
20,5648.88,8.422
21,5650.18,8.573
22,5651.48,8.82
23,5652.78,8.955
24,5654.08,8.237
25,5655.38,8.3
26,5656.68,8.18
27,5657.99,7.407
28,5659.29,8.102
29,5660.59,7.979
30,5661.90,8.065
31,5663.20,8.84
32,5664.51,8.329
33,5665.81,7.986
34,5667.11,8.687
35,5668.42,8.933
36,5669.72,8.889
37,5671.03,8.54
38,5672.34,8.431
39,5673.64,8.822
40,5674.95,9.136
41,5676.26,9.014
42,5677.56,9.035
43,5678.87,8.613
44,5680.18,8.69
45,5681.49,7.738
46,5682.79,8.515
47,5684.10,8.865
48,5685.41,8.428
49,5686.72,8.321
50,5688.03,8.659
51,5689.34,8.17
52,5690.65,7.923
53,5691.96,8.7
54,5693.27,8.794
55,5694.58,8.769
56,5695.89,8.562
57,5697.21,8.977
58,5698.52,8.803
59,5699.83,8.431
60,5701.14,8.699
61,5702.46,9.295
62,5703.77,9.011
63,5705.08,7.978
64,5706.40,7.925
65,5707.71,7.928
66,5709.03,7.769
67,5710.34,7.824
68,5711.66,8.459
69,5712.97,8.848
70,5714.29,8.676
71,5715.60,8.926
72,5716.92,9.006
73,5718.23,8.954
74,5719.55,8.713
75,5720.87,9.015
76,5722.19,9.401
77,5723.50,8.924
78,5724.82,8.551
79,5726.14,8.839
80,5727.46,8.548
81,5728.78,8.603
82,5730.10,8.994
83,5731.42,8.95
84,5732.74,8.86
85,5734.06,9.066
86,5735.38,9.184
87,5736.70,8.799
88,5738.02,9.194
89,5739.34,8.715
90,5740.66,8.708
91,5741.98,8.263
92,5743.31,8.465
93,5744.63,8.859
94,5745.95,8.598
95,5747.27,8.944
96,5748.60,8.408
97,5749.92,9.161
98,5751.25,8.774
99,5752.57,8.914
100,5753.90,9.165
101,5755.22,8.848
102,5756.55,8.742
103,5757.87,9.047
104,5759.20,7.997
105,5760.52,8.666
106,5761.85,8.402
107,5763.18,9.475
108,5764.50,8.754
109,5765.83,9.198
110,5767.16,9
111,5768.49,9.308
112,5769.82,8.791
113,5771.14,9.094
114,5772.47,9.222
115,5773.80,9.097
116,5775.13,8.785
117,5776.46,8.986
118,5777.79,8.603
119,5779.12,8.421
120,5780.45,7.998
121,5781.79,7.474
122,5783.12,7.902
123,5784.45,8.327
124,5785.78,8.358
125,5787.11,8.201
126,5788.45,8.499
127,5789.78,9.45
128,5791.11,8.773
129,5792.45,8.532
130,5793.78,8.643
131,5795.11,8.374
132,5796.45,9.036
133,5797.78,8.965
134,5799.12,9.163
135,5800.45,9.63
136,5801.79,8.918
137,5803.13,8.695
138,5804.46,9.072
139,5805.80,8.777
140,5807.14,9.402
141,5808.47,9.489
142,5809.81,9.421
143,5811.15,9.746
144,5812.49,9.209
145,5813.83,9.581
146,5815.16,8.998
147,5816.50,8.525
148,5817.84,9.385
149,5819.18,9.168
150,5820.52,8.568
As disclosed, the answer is -0.5 AA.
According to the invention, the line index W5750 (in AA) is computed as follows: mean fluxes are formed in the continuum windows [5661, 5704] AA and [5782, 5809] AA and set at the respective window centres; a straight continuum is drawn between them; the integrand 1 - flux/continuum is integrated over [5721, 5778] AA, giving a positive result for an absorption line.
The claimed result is -0.9 AA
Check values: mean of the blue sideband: 8.62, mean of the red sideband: 8.79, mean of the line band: 8.86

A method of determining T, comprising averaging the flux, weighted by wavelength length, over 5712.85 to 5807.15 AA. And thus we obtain 8.8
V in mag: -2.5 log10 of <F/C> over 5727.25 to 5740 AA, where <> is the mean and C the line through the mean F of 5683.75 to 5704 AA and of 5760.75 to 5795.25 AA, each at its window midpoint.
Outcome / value -0.03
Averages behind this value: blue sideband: 8.64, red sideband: 8.68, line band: 8.91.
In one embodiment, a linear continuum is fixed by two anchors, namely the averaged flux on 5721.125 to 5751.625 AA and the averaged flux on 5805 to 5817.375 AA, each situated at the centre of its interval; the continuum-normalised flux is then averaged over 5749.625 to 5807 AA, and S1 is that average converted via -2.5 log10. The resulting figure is 0.03 mag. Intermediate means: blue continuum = 8.82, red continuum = 9.24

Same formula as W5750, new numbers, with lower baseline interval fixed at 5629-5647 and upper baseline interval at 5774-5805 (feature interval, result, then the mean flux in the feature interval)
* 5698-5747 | -1.0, 8.7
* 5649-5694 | -0.3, 8.49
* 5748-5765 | -0.4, 8.8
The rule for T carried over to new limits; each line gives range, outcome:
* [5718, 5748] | 8.83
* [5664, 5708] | 8.58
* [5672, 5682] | 8.71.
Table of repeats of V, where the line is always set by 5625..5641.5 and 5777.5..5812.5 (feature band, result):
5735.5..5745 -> -0.011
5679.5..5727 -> -0.002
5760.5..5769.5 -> -0.033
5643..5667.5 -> 0.019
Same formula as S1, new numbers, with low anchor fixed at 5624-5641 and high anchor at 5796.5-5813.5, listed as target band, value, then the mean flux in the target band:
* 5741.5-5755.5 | 0.02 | 8.77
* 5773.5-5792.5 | 0.08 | 8.48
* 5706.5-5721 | 0.04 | 8.52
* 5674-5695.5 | 0.01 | 8.59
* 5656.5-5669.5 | 0.04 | 8.27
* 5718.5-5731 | 0.00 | 8.84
